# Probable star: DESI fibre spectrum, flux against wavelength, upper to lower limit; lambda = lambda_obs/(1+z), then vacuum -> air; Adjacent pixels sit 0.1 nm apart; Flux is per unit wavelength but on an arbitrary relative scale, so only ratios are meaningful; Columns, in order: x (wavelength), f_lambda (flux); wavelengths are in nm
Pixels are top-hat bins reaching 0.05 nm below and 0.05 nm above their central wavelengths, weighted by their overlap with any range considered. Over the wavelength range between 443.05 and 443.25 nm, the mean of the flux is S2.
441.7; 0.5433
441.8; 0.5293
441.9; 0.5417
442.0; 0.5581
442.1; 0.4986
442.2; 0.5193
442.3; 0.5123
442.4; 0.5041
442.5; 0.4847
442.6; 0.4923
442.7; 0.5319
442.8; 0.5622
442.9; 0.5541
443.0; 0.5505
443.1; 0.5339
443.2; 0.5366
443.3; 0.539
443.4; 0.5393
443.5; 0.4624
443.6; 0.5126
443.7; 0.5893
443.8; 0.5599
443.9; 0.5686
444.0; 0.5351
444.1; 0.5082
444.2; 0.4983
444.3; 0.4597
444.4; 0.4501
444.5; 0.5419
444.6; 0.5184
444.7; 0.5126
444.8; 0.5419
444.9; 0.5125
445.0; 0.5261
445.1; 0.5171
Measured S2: 0.535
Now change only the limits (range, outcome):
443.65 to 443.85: 0.575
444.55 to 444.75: 0.515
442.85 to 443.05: 0.552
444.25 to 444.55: 0.484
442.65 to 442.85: 0.547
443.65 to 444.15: 0.552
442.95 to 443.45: 0.54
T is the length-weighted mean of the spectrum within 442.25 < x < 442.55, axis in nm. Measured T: 0.5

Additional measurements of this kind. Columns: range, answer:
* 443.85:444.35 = 0.514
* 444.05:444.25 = 0.503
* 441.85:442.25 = 0.529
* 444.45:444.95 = 0.525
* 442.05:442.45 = 0.509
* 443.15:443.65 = 0.518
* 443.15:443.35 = 0.538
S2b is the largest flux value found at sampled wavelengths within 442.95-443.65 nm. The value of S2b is 0.5505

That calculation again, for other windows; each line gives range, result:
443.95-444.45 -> 0.5351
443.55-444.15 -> 0.5893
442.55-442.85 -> 0.5622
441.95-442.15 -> 0.5581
